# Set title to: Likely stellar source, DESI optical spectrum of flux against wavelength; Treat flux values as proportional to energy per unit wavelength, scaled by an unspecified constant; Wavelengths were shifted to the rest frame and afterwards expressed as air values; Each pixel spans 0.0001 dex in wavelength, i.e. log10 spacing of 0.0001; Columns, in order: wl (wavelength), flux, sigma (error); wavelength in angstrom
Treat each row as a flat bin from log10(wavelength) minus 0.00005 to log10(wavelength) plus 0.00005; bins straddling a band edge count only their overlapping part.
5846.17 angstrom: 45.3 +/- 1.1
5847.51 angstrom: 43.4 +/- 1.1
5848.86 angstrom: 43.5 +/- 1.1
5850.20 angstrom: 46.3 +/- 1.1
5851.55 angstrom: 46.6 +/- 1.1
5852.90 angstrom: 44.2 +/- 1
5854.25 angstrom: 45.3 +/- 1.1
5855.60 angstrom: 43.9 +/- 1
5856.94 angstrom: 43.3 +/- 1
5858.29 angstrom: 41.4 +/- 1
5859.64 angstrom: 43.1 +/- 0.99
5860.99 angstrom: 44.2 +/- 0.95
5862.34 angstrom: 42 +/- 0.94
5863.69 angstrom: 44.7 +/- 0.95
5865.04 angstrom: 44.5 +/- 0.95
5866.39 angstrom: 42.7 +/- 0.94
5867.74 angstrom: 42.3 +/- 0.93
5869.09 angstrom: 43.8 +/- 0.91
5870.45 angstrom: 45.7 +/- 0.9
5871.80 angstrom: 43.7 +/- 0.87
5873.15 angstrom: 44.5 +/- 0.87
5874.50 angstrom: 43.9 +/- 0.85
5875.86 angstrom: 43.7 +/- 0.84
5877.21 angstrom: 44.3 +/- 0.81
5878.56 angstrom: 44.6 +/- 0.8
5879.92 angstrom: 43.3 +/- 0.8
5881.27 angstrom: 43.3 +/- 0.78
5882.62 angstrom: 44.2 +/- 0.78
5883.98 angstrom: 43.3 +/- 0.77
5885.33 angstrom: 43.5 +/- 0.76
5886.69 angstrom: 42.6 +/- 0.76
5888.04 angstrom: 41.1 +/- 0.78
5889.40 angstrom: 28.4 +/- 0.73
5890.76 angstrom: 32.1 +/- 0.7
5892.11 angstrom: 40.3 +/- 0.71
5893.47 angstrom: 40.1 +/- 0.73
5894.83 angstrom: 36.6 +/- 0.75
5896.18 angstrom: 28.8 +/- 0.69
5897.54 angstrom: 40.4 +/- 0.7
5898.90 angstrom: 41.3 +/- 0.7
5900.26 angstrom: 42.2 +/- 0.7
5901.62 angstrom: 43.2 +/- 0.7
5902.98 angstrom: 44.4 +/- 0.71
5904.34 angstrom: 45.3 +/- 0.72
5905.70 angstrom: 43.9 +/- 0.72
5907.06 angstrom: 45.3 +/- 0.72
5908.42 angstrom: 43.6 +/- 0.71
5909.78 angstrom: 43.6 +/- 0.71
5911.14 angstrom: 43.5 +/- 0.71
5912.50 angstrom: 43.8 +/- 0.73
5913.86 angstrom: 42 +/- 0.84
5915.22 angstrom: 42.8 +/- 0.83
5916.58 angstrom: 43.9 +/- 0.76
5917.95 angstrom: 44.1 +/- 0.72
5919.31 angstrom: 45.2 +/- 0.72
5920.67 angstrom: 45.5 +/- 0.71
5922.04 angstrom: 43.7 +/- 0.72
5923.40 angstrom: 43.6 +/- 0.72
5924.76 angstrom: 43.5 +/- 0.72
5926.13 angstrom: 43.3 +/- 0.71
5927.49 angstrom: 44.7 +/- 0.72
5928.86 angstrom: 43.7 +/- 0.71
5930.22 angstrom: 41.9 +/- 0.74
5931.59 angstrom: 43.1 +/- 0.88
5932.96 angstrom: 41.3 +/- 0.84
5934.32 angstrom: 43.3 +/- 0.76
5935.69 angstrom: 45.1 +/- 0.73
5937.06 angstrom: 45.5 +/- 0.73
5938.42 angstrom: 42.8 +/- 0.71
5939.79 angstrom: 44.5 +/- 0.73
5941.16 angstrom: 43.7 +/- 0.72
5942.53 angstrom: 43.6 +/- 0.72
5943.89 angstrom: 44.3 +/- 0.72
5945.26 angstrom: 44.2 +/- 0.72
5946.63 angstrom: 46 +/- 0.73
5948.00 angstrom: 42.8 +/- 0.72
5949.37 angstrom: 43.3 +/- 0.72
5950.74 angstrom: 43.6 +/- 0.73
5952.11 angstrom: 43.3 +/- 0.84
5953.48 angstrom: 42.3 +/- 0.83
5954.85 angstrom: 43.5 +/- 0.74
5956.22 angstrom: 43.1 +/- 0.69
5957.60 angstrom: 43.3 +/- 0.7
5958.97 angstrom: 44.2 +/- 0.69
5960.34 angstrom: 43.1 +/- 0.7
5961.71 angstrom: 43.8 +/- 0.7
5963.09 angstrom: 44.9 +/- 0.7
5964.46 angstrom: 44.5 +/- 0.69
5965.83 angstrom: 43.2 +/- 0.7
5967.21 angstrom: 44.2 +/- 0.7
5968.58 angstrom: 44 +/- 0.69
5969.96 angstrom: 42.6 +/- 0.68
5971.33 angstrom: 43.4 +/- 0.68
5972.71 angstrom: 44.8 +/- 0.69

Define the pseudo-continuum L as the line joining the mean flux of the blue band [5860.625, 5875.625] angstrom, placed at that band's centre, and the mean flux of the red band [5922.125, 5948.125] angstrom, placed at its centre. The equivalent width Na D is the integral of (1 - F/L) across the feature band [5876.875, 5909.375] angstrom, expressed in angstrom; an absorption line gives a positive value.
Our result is 2.0 angstrom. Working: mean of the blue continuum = 43.8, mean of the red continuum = 43.8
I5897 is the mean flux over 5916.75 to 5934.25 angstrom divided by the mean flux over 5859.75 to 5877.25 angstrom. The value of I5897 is 1.00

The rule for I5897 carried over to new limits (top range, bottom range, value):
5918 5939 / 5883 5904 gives 1.11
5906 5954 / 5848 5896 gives 1.03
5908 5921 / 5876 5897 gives 1.10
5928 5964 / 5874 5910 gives 1.06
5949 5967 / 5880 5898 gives 1.12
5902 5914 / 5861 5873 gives 1.01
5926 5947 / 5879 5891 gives 1.08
